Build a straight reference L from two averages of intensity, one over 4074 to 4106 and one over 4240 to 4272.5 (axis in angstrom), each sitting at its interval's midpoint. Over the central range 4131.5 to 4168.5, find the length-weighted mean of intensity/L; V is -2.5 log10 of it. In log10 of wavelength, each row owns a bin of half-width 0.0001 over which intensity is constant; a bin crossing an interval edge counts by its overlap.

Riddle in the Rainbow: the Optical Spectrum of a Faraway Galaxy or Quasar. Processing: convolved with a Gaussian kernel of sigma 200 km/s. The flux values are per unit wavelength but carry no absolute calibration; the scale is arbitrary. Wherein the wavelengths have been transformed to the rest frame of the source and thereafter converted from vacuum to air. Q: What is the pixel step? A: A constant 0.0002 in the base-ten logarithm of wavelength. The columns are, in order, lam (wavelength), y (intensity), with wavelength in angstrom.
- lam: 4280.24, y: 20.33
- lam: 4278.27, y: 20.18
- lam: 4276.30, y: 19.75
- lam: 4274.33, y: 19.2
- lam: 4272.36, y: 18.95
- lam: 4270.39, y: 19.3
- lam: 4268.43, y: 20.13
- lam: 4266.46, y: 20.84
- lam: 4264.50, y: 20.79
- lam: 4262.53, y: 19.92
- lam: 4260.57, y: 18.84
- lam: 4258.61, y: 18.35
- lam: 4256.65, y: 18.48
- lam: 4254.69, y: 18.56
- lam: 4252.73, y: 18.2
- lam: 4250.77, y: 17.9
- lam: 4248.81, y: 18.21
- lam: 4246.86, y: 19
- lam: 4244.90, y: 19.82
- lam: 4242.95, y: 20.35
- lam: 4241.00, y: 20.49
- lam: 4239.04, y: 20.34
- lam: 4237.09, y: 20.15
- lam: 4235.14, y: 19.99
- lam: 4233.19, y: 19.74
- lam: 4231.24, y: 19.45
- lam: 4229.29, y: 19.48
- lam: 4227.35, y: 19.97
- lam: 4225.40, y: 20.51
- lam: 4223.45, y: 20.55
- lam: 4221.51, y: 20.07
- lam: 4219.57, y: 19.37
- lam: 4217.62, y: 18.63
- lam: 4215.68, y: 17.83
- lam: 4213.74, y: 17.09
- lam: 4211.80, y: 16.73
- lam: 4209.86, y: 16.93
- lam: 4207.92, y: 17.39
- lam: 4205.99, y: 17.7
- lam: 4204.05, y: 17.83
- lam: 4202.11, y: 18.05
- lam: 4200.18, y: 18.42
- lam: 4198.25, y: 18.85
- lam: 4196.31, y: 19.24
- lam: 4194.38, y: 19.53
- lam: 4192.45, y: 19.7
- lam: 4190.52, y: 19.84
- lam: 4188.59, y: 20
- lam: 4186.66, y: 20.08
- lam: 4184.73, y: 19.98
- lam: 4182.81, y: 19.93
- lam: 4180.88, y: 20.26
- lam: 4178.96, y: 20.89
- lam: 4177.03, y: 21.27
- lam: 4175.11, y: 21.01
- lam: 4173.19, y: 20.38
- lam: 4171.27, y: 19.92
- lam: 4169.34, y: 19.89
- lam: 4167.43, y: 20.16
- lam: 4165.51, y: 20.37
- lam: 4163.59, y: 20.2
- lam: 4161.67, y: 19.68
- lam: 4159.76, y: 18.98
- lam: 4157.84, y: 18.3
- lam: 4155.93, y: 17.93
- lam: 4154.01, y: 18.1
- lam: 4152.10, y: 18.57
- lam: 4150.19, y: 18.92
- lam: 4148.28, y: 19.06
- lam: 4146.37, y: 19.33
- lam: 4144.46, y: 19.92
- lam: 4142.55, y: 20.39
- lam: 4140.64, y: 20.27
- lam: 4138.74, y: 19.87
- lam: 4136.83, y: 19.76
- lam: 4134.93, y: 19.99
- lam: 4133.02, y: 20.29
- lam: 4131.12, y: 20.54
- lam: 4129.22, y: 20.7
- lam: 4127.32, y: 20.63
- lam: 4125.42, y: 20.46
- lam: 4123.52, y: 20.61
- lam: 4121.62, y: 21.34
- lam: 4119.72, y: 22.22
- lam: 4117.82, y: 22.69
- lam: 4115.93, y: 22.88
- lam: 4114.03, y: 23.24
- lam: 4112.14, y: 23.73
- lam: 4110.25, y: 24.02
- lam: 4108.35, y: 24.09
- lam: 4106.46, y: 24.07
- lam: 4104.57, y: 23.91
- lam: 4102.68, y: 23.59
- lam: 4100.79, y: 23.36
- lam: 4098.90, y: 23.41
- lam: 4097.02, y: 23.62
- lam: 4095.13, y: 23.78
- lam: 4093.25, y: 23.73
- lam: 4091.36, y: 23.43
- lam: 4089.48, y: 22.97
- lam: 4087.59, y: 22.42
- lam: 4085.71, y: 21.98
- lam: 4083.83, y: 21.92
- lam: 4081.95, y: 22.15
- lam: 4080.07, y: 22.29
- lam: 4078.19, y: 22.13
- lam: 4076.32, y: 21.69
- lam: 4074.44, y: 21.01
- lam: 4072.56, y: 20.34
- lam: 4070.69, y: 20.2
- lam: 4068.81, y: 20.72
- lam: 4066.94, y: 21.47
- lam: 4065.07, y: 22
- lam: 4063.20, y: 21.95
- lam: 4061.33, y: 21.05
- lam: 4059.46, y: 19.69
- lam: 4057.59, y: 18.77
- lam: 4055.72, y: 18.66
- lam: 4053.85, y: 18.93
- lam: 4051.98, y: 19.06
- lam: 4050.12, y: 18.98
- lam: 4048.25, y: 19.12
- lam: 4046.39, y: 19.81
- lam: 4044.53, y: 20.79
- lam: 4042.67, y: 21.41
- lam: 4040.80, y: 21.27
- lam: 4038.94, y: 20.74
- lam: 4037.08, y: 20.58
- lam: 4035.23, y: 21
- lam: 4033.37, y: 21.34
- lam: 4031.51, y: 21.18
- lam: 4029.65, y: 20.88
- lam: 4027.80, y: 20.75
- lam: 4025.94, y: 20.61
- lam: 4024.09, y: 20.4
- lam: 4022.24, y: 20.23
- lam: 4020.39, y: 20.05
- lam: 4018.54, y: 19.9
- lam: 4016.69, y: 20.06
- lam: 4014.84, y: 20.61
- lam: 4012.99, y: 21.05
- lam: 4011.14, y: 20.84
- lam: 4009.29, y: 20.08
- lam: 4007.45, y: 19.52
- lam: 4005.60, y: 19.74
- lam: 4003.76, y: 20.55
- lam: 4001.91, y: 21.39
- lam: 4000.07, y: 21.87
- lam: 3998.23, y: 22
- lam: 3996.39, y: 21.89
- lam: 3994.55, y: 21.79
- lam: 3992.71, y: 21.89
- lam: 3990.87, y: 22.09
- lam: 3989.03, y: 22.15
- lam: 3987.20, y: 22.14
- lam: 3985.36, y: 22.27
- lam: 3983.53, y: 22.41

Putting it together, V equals 0.11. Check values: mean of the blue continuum 22.8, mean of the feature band 19.5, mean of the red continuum 19.3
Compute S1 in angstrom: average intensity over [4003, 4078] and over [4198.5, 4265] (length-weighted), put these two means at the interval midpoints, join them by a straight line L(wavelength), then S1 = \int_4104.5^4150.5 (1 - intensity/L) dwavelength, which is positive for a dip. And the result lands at -3.5 angstrom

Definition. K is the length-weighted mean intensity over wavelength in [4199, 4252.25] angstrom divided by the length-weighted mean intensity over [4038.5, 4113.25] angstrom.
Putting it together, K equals 0.9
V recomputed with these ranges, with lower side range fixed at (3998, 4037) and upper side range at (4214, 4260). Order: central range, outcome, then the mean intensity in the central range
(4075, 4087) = -0.09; 22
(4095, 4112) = -0.18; 23.8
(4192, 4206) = 0.05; 18.7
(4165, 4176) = -0.03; 20.3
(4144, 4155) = 0.05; 18.9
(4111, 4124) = -0.12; 22.5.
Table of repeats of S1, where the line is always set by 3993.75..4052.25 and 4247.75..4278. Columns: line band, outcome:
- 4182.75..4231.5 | 1.44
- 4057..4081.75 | -0.91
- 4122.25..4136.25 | -0.33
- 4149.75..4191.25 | -0.07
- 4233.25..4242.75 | -0.43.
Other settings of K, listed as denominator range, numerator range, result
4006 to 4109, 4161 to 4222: 0.91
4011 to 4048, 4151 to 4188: 0.96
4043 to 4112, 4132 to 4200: 0.91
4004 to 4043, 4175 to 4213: 0.93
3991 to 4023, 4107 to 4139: 1.04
